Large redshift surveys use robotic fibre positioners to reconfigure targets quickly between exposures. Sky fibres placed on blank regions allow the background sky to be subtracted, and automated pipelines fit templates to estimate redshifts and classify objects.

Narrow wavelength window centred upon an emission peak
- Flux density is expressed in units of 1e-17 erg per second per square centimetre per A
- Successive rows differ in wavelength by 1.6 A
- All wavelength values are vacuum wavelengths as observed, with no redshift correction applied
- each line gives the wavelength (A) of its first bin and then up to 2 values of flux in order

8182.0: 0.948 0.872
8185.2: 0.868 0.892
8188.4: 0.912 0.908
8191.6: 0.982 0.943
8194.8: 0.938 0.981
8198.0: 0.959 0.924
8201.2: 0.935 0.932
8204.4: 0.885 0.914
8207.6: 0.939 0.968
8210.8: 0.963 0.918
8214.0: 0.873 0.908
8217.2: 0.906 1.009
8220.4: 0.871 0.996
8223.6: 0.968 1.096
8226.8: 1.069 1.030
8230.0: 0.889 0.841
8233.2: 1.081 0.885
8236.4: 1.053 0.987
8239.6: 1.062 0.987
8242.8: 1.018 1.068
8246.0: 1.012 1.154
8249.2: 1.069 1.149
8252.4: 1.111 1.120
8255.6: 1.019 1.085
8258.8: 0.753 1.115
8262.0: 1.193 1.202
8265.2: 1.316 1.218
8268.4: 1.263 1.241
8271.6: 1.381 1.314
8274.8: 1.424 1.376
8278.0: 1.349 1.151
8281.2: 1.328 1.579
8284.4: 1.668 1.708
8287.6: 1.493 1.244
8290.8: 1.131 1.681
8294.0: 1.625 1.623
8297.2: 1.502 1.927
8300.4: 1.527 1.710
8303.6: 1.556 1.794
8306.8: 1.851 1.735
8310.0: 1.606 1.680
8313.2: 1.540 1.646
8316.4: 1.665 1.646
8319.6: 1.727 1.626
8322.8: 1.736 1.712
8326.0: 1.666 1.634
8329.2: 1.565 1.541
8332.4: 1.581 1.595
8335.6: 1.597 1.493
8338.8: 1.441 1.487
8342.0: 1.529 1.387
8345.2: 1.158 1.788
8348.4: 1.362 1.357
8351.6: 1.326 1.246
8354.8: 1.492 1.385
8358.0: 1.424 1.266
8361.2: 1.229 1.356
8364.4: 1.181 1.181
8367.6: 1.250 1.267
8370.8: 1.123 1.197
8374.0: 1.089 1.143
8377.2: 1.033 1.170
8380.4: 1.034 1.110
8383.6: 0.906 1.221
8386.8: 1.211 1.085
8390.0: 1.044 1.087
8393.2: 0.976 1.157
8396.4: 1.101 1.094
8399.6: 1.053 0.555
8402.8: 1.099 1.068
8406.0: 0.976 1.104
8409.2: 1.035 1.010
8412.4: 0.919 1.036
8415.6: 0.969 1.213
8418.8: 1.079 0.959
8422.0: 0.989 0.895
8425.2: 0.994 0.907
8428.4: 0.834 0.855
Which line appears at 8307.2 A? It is Mg II 2798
